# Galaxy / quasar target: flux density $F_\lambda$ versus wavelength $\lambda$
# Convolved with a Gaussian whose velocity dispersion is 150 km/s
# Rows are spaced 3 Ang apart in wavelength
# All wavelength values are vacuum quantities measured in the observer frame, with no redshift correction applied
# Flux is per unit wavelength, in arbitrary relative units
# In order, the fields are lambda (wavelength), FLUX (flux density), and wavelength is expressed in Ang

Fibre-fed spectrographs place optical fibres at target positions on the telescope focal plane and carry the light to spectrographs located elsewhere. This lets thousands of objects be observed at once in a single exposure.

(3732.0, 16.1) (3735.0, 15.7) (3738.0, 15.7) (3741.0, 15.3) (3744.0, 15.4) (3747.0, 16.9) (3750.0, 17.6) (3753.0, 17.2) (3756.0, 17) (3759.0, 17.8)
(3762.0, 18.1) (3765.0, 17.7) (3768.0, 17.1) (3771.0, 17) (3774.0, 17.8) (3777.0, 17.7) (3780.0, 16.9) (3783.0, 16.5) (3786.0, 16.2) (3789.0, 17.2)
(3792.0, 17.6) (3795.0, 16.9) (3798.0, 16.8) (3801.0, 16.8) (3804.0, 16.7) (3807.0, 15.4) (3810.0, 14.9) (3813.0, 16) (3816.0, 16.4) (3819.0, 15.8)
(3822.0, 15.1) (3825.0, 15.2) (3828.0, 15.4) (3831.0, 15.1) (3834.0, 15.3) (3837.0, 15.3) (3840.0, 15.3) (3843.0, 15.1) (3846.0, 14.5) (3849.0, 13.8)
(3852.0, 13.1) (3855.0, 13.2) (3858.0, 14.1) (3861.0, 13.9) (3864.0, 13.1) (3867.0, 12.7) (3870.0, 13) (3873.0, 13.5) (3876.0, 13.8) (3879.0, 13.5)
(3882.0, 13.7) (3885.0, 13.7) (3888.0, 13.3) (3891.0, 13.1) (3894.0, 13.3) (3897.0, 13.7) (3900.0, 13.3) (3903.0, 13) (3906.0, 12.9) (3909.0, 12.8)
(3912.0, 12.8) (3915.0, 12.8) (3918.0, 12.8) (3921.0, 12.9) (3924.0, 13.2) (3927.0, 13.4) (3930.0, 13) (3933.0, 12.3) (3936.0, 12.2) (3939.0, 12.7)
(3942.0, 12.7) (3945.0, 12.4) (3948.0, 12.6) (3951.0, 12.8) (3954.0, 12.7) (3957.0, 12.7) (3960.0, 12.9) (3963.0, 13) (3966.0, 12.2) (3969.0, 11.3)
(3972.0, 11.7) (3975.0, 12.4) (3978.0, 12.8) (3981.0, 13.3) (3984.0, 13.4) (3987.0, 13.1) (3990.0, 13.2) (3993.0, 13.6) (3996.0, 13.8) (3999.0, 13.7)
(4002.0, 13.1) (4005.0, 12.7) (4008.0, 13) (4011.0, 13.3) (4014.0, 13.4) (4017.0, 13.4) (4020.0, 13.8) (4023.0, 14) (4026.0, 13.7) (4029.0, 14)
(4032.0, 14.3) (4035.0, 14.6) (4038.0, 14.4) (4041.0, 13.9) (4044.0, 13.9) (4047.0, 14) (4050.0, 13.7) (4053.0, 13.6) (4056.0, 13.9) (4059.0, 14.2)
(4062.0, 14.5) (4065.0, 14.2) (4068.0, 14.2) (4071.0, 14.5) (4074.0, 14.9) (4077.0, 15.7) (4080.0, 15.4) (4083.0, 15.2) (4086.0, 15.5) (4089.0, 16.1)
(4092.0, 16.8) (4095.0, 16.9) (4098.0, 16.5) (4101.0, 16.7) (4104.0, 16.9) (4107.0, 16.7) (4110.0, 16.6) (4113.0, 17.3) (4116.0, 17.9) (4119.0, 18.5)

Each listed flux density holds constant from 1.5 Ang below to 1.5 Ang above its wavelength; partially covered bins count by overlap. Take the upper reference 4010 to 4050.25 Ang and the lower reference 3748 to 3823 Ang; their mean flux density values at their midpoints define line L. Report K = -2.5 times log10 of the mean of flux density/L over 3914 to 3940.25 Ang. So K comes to 0.18 mag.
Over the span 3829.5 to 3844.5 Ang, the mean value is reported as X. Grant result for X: 15.2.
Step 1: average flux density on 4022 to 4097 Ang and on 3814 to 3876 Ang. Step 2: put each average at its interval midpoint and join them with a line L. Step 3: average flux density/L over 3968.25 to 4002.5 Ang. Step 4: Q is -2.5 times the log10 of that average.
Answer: 0.13 mag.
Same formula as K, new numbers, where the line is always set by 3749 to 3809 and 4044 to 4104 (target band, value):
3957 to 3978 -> 0.271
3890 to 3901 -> 0.215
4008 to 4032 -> 0.134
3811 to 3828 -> 0.077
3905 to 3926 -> 0.245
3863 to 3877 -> 0.240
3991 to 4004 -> 0.157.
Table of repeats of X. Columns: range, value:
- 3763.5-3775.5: 17.4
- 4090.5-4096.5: 16.8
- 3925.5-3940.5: 12.7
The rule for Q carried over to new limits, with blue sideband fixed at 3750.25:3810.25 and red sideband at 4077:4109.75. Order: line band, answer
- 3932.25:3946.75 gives 0.31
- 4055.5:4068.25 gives 0.15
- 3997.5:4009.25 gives 0.25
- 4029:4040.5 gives 0.15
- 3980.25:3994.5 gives 0.23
